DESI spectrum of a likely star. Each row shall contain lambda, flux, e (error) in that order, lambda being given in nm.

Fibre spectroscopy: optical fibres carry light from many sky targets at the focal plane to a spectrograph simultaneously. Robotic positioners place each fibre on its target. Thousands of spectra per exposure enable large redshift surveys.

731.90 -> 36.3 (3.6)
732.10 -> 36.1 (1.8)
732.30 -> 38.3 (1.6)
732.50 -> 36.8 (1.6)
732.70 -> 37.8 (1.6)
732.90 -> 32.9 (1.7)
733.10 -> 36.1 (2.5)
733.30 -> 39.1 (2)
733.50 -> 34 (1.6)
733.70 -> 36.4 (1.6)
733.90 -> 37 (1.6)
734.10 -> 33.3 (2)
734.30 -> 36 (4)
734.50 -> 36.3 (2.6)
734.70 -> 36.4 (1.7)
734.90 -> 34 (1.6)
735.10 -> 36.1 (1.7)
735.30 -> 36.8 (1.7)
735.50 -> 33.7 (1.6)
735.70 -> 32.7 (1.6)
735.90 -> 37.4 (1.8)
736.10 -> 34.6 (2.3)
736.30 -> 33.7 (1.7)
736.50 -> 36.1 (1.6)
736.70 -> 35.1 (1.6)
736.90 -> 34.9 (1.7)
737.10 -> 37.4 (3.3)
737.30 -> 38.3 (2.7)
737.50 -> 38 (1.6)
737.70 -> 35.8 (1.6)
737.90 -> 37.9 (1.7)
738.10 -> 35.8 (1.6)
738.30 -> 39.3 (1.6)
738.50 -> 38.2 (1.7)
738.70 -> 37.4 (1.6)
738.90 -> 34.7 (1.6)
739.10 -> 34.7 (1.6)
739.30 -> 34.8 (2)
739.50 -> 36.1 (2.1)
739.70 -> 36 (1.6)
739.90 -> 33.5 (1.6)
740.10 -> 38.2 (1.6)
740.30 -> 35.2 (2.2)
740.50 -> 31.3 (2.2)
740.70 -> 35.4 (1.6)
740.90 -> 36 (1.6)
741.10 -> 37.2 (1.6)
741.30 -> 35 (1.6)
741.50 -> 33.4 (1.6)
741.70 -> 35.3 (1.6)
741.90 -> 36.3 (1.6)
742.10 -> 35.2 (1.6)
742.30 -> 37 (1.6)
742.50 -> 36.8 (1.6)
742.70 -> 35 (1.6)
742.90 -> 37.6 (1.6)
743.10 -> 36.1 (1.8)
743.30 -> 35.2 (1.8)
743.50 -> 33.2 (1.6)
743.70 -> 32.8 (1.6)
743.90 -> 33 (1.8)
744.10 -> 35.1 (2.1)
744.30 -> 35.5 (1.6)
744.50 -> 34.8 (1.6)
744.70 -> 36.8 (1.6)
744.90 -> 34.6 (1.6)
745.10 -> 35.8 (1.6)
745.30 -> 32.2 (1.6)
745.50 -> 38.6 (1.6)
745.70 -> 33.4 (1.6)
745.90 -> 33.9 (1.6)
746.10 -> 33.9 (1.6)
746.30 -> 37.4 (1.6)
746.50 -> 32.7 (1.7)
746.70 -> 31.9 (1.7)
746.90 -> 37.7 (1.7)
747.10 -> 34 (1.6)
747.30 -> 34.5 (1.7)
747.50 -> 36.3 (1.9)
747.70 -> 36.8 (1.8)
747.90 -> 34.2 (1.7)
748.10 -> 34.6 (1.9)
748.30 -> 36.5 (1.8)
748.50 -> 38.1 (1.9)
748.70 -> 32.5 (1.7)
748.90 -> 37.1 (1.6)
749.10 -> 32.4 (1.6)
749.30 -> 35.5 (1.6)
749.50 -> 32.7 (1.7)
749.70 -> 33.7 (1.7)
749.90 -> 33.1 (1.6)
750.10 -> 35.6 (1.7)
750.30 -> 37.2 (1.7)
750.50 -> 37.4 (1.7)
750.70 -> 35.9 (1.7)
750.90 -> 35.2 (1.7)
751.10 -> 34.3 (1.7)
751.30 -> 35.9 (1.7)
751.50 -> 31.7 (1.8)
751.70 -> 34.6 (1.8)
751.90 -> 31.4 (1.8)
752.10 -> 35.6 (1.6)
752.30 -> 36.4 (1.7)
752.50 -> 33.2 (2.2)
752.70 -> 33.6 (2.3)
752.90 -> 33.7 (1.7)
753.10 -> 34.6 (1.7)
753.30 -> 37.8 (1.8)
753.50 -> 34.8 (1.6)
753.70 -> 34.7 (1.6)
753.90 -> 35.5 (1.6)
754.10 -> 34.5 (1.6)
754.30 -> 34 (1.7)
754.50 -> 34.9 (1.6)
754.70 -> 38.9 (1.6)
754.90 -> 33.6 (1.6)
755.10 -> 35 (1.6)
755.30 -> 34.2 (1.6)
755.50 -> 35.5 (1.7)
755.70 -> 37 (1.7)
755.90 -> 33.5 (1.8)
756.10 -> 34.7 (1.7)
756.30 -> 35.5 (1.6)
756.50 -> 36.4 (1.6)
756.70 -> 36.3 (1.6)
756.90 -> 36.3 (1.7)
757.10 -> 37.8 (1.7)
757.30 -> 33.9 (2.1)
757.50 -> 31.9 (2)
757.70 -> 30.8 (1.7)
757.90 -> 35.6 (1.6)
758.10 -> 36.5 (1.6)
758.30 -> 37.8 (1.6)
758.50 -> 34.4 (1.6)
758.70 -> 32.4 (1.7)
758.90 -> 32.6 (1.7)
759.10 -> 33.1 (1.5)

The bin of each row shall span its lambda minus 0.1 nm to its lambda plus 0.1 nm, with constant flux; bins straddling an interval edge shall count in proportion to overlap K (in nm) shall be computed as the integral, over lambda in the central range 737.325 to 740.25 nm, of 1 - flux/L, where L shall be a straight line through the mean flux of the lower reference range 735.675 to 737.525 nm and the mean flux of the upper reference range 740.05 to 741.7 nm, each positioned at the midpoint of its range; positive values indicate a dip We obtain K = -0.08 nm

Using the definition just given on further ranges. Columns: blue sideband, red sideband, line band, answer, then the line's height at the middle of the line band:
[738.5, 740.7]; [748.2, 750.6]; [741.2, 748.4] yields 0.03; 35.2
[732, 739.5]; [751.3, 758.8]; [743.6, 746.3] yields 0.06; 35.5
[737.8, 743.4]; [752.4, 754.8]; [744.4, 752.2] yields 0.11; 35.4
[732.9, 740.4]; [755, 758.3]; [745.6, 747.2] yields 0.05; 35.5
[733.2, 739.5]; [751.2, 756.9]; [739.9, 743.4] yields 0.01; 35.7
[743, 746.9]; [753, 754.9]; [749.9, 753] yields 0.04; 35.2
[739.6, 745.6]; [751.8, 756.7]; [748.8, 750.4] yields 0.02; 35.1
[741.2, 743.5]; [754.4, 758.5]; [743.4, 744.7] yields 0.05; 35.6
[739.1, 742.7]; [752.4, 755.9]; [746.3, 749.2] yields 0.01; 35.2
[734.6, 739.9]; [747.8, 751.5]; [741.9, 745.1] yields 0.02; 35.5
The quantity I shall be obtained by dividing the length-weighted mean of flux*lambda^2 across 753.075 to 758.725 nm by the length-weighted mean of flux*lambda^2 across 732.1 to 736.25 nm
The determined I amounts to 1.04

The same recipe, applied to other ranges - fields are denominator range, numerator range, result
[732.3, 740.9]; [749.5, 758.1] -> 1.02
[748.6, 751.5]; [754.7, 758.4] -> 1.03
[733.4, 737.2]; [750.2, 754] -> 1.03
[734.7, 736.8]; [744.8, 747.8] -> 1.02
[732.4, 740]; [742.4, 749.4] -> 1.00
